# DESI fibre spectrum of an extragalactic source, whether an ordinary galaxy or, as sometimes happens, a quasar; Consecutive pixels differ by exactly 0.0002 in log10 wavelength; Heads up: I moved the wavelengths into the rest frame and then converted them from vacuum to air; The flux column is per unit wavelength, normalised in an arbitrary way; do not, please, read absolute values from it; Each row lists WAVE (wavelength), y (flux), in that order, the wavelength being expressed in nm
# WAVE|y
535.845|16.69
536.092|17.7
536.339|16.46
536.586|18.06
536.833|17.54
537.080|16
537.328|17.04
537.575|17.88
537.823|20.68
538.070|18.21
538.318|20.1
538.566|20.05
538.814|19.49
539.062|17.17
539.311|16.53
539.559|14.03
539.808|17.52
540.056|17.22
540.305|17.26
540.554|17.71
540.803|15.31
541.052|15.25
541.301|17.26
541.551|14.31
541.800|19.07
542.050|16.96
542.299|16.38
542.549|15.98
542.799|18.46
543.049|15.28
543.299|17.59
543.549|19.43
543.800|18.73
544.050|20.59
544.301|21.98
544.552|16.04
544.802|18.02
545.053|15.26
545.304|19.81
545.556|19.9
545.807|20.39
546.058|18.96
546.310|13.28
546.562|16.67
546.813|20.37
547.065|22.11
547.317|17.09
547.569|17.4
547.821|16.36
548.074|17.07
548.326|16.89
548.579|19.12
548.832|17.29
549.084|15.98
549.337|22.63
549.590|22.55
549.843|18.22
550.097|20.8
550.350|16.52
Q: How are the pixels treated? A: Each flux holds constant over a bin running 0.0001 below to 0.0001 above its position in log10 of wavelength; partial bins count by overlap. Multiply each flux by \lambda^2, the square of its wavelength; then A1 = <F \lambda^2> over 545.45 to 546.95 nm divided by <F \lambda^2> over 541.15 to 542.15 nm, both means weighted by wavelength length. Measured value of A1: 1.10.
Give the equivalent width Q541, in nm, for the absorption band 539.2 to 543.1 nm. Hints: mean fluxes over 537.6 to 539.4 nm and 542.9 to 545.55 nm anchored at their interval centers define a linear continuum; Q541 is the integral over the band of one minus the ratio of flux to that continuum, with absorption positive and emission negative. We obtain 0.434 nm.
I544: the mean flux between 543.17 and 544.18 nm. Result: 19.1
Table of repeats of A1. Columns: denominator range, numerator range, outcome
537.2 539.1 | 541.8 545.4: 0.97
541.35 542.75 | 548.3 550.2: 1.19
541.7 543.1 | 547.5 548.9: 1.04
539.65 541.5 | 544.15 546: 1.15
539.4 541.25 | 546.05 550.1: 1.15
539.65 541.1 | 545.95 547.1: 1.10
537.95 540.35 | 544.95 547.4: 1.06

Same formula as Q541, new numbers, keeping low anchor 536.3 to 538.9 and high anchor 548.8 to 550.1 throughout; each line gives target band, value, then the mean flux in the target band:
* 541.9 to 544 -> 0.16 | 17.5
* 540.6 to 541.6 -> 0.16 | 15.8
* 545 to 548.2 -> 0.20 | 18.1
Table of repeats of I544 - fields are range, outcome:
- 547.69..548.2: 16.7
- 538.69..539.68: 16.8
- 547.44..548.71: 17.4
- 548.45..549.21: 17.5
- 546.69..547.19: 21.2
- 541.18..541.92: 16.9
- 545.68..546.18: 19.7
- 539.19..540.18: 16.3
